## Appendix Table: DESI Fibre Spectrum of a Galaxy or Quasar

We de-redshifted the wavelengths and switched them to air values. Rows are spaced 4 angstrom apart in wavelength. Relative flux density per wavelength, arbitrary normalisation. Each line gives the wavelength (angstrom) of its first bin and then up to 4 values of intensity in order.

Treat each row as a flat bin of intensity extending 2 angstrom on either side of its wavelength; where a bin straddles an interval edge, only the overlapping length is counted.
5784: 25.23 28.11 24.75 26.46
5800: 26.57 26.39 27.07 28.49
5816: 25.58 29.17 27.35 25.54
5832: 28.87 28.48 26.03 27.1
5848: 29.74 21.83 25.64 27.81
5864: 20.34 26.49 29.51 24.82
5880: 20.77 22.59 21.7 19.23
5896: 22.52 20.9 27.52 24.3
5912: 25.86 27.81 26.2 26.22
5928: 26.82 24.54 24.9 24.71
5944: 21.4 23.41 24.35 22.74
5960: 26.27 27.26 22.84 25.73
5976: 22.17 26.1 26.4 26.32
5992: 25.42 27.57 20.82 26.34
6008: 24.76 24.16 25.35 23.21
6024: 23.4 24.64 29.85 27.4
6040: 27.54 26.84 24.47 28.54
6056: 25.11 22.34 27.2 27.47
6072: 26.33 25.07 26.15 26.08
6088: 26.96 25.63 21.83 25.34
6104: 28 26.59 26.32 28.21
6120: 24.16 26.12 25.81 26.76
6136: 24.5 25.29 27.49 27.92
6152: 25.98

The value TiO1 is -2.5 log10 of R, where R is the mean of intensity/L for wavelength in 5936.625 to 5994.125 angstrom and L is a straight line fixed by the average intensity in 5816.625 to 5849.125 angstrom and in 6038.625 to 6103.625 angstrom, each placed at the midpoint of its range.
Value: 0.08 mag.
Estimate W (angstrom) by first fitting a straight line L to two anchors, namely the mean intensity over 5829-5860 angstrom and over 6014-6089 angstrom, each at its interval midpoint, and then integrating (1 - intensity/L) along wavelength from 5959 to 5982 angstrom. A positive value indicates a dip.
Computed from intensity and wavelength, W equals 1.1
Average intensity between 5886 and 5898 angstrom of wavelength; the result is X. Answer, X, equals 21.2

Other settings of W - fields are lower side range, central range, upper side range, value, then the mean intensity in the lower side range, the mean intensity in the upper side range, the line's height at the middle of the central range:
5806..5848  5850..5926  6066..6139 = 7.9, 27.5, 26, 27.1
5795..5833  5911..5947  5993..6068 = 1.4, 27.1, 25.6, 26.3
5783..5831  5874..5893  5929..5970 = 2.6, 26.8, 24.3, 25.5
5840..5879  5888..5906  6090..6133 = 2.3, 25.8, 25.9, 25.8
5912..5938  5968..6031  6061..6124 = 2.9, 26.1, 26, 26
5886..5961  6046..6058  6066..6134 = -0.2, 24.3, 26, 25.6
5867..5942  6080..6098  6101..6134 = 0.7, 24.6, 26.5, 26.2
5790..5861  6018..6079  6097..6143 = 0.6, 26.8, 26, 26.2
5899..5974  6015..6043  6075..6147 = -0.5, 25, 25.9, 25.5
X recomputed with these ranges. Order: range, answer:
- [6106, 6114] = 26.5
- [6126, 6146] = 26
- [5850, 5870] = 24.4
